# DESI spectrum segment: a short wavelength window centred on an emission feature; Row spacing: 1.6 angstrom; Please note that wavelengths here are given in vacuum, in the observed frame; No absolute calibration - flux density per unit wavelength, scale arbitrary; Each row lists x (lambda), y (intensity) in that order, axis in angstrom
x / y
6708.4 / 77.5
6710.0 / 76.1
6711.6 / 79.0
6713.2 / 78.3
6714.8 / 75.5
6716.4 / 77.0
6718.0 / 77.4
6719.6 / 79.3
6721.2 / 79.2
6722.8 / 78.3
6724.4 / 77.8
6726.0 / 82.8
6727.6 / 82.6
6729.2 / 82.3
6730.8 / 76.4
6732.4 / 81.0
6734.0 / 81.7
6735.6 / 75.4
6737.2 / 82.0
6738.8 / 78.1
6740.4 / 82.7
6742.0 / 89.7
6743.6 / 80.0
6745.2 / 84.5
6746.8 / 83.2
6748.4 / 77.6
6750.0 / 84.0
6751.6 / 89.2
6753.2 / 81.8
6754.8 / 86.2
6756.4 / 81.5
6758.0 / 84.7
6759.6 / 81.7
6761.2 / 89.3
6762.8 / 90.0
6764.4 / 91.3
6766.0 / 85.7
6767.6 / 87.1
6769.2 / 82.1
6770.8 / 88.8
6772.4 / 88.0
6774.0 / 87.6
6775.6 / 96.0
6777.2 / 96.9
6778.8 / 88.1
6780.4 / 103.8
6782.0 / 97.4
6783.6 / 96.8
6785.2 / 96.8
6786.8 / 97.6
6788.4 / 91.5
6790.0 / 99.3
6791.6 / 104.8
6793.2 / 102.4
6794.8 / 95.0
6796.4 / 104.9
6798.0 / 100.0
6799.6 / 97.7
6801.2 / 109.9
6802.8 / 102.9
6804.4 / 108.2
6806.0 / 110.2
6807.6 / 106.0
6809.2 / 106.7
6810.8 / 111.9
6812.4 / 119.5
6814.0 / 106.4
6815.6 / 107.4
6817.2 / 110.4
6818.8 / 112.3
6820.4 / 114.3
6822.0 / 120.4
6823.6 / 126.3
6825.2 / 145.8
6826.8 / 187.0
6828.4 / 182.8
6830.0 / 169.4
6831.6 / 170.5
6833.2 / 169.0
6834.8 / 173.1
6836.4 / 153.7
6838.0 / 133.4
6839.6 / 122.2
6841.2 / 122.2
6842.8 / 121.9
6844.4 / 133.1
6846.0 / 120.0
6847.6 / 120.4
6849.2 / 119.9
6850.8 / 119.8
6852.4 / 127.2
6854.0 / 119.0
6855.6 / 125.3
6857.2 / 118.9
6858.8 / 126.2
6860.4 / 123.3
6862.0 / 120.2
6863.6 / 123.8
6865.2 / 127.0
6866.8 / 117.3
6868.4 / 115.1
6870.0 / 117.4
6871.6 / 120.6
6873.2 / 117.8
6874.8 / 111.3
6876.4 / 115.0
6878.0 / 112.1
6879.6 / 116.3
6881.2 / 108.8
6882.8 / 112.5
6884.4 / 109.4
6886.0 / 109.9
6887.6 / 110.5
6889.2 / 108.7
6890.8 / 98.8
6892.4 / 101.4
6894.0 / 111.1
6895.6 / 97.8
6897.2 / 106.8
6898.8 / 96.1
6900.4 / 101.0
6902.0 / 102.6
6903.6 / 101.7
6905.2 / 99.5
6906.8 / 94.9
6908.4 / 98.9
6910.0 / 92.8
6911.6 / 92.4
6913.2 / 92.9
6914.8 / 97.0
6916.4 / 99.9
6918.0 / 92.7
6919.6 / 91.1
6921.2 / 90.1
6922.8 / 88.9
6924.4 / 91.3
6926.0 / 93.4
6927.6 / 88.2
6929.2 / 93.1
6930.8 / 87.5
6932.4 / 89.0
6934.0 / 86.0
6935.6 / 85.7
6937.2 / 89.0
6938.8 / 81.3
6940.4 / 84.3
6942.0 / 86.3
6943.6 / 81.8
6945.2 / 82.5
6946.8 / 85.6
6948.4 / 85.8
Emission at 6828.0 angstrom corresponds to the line H-beta 4861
